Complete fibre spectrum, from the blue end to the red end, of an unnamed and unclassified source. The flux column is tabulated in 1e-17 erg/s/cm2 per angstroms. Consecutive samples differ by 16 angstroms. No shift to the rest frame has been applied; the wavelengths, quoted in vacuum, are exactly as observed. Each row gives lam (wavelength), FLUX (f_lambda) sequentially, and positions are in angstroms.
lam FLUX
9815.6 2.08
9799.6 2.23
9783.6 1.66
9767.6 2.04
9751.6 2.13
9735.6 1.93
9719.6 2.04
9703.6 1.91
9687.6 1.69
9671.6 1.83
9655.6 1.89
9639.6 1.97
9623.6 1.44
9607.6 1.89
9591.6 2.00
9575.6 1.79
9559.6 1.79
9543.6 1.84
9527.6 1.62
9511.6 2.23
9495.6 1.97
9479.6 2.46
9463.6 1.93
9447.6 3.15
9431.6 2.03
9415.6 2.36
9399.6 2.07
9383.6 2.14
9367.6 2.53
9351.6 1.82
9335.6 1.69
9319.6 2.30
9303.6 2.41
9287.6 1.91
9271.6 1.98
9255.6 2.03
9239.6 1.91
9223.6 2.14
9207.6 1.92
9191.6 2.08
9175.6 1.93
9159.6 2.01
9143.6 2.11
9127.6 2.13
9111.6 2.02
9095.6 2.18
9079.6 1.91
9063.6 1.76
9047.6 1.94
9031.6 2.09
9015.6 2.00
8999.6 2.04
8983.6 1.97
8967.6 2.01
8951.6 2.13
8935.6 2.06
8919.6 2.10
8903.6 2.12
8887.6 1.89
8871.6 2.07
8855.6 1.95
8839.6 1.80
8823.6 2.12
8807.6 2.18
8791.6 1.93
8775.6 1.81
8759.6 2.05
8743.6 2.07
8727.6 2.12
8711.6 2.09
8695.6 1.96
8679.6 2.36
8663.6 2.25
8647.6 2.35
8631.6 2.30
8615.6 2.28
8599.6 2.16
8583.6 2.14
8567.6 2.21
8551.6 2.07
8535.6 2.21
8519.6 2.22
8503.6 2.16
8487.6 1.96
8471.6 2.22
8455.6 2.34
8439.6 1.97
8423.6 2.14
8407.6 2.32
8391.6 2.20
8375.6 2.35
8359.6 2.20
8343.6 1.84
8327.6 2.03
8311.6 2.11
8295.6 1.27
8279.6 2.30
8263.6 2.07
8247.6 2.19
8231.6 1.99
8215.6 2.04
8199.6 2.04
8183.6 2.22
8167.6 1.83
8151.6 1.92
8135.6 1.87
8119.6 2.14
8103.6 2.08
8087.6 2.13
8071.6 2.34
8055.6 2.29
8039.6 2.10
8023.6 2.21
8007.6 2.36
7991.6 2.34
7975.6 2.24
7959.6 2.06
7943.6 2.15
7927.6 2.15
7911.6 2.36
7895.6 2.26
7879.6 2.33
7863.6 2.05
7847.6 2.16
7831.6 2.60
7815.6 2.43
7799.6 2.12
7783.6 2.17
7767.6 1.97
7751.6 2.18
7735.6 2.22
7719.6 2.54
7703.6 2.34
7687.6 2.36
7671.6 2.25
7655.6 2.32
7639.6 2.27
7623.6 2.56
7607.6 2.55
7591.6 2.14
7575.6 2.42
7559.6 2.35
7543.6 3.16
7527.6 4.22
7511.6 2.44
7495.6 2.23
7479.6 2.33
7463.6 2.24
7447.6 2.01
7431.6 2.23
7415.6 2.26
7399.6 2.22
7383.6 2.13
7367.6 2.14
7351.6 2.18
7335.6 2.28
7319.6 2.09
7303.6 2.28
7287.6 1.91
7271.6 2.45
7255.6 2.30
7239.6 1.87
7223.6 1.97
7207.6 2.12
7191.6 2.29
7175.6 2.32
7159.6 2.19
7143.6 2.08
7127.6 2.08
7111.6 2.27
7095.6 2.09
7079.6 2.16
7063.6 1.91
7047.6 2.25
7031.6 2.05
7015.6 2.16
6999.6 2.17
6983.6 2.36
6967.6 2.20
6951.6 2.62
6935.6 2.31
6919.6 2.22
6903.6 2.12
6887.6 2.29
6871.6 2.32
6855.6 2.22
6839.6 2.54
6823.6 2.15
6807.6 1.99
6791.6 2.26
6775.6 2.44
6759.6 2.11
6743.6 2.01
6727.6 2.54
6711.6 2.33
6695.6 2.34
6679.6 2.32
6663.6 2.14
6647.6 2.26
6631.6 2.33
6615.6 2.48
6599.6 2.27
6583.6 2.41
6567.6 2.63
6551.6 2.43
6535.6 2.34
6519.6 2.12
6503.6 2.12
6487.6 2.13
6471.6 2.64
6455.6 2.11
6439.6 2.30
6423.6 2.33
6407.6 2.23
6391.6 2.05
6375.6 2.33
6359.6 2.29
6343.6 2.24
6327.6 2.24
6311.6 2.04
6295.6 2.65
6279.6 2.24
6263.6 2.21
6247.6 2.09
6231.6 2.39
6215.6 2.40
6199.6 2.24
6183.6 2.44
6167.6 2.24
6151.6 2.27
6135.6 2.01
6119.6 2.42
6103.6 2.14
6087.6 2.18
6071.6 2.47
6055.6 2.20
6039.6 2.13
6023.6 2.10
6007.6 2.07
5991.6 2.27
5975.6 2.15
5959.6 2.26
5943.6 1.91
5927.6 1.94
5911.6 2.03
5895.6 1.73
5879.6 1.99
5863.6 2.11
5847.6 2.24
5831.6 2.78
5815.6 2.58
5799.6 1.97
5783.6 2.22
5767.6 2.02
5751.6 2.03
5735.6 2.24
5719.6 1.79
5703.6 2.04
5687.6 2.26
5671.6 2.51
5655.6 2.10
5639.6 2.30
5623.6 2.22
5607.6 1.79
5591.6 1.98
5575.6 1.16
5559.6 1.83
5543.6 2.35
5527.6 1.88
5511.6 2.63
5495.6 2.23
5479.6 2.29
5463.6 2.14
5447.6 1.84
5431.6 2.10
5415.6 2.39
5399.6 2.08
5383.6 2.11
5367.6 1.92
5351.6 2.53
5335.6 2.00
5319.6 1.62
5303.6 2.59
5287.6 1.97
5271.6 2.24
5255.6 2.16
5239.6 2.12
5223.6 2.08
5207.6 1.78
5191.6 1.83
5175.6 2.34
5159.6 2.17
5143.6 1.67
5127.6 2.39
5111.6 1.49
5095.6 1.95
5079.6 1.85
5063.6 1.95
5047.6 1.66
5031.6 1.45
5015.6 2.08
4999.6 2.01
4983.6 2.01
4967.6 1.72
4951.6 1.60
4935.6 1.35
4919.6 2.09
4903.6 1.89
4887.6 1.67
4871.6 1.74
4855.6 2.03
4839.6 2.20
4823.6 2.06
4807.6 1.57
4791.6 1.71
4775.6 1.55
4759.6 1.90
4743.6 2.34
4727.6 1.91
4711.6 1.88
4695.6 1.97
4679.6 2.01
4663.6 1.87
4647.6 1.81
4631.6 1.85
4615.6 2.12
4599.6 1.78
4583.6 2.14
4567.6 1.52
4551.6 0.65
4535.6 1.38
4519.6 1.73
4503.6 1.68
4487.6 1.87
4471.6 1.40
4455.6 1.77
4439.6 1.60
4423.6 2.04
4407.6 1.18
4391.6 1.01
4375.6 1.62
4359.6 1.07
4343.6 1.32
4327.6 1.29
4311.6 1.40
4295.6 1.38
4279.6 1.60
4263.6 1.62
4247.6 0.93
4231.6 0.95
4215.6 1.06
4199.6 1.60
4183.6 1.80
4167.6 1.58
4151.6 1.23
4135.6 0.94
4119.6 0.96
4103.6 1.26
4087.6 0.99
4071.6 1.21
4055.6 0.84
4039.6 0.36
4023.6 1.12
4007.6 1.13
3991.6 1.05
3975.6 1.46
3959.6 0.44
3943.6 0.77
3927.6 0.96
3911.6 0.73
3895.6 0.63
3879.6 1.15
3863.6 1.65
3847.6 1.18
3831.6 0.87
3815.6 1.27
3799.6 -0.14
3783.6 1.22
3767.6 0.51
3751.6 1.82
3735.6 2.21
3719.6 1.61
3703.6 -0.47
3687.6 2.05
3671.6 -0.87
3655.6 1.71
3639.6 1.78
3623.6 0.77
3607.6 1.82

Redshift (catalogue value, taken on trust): 0.146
